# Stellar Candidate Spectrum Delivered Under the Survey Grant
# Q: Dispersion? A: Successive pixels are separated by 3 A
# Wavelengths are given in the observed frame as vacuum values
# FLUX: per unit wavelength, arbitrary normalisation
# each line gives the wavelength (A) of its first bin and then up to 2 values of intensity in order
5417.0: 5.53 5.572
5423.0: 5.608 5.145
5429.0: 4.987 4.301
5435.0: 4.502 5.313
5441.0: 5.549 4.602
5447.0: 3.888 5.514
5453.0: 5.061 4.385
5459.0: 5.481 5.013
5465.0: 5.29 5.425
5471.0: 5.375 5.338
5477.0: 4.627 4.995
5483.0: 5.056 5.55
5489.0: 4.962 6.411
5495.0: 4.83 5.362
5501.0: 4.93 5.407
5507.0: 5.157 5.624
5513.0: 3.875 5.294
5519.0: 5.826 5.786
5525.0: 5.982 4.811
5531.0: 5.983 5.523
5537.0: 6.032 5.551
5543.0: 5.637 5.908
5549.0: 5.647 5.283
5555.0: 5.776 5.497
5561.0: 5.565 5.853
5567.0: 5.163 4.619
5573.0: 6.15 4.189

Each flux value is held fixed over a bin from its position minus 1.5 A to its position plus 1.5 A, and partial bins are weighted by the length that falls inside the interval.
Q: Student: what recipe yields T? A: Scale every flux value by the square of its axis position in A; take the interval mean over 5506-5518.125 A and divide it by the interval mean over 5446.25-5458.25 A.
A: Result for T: 1.1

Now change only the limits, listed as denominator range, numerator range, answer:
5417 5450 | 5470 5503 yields 1.07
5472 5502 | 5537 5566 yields 1.11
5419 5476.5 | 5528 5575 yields 1.14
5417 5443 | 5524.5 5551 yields 1.15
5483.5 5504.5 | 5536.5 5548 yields 1.10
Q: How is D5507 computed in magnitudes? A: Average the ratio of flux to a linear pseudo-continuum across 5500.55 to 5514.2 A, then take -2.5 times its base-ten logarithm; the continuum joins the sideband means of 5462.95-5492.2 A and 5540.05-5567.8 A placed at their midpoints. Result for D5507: 0.07 mag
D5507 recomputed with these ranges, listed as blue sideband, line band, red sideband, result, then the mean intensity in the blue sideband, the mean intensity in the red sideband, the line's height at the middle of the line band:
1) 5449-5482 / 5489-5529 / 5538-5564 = 0.012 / 5.13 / 5.63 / 5.38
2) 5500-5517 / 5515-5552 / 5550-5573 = -0.084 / 5.04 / 5.45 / 5.23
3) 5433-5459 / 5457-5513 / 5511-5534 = -0.019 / 4.88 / 5.38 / 5.13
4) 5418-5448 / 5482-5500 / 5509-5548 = -0.010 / 4.97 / 5.53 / 5.31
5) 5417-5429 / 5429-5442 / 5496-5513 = 0.097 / 5.4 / 5.16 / 5.36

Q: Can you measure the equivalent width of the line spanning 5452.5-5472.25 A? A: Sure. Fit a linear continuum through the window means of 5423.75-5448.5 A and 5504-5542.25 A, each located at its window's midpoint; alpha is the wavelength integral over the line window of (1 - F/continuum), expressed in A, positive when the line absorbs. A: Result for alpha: -0.56 A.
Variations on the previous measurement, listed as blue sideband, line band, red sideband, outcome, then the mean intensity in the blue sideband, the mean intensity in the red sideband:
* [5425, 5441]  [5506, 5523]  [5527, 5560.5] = 0.6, 4.91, 5.62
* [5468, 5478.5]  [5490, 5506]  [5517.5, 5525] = 0.4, 5.16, 5.84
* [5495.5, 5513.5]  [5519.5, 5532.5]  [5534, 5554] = -0.6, 5.11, 5.67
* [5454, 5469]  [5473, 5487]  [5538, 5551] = 0.4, 5.11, 5.68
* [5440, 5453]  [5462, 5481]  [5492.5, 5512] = -0.5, 4.88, 5.25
